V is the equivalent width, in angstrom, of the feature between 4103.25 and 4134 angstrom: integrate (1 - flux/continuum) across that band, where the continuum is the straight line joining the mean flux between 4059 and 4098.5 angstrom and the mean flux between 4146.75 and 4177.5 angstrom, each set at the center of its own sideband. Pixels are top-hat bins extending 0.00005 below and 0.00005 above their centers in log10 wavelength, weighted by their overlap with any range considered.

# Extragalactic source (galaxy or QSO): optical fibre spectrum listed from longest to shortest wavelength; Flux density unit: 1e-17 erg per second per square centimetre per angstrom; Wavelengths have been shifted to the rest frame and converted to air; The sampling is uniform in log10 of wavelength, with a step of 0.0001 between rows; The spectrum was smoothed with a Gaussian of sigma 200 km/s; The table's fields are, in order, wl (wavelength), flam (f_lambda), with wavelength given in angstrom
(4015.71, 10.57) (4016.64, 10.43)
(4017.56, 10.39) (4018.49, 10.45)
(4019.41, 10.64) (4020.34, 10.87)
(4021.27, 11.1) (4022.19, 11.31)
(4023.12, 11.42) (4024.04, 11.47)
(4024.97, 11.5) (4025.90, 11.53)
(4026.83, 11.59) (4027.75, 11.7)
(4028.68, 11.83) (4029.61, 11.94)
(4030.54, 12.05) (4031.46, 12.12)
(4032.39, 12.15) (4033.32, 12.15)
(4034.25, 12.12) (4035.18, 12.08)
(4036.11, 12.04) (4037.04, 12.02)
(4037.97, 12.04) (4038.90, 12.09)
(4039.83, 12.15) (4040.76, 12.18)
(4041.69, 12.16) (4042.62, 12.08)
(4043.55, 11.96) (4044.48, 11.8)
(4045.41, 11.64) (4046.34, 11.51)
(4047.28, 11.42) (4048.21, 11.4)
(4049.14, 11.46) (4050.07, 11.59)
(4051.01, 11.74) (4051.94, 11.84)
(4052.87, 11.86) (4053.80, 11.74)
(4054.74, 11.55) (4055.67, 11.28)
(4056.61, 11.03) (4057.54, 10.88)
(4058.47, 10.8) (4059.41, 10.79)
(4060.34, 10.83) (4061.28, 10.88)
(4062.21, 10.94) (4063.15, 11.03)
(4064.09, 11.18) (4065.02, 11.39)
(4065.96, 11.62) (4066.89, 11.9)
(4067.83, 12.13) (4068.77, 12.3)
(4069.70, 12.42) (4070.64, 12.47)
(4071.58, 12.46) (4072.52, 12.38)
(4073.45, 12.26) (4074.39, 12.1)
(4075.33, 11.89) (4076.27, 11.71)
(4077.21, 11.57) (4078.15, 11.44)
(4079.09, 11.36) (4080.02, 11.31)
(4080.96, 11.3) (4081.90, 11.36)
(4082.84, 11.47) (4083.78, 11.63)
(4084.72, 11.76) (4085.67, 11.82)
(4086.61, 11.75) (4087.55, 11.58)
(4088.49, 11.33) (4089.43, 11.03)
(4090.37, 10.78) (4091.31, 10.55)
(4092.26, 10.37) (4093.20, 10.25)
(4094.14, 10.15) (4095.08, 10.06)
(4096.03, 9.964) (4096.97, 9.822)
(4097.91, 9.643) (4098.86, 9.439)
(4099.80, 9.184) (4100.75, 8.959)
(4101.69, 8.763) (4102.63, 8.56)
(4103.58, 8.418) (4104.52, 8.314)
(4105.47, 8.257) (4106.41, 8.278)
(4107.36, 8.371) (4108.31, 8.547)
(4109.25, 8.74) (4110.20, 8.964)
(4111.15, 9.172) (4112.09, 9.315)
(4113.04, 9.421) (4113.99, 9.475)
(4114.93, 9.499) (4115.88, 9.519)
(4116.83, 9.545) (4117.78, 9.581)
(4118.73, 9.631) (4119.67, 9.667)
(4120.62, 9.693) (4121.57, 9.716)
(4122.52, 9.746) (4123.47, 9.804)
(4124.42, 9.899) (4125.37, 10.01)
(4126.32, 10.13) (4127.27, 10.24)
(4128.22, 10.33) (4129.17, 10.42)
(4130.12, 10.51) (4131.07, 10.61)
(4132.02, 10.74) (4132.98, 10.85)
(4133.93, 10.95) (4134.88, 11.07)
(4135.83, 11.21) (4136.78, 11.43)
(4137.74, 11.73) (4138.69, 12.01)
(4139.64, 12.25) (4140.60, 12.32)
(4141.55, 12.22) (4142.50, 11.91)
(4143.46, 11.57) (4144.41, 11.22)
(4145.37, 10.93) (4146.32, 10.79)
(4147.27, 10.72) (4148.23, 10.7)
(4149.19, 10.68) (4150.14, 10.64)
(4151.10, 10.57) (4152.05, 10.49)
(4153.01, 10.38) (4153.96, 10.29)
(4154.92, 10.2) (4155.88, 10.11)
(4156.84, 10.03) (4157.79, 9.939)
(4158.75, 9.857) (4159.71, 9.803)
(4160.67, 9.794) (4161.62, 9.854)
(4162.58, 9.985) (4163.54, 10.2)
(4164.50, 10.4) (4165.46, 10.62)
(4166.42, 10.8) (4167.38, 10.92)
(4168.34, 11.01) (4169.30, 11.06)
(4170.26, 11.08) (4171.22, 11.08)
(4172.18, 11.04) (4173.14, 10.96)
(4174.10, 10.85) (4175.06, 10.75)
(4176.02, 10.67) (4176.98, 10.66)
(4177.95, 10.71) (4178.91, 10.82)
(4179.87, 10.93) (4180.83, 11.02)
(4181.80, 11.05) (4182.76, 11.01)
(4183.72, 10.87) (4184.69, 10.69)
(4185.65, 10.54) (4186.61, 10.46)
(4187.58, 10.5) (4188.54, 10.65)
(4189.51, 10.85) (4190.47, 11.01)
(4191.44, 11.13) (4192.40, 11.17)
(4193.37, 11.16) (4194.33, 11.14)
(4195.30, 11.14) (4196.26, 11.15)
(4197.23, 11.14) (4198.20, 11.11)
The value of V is 3.8 angstrom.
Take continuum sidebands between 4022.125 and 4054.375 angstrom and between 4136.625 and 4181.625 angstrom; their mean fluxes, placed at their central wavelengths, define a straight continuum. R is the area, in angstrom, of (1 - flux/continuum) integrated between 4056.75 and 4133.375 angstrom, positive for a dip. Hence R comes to 6.1 angstrom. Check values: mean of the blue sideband 11.8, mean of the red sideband 10.8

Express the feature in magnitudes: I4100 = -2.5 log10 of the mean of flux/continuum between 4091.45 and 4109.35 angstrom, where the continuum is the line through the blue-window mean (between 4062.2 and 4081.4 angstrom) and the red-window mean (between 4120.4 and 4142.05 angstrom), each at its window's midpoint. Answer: 0.225 mag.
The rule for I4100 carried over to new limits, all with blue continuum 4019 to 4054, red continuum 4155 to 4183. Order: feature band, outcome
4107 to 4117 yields 0.209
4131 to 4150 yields -0.046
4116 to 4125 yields 0.138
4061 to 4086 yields -0.027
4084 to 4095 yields 0.026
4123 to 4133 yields 0.066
